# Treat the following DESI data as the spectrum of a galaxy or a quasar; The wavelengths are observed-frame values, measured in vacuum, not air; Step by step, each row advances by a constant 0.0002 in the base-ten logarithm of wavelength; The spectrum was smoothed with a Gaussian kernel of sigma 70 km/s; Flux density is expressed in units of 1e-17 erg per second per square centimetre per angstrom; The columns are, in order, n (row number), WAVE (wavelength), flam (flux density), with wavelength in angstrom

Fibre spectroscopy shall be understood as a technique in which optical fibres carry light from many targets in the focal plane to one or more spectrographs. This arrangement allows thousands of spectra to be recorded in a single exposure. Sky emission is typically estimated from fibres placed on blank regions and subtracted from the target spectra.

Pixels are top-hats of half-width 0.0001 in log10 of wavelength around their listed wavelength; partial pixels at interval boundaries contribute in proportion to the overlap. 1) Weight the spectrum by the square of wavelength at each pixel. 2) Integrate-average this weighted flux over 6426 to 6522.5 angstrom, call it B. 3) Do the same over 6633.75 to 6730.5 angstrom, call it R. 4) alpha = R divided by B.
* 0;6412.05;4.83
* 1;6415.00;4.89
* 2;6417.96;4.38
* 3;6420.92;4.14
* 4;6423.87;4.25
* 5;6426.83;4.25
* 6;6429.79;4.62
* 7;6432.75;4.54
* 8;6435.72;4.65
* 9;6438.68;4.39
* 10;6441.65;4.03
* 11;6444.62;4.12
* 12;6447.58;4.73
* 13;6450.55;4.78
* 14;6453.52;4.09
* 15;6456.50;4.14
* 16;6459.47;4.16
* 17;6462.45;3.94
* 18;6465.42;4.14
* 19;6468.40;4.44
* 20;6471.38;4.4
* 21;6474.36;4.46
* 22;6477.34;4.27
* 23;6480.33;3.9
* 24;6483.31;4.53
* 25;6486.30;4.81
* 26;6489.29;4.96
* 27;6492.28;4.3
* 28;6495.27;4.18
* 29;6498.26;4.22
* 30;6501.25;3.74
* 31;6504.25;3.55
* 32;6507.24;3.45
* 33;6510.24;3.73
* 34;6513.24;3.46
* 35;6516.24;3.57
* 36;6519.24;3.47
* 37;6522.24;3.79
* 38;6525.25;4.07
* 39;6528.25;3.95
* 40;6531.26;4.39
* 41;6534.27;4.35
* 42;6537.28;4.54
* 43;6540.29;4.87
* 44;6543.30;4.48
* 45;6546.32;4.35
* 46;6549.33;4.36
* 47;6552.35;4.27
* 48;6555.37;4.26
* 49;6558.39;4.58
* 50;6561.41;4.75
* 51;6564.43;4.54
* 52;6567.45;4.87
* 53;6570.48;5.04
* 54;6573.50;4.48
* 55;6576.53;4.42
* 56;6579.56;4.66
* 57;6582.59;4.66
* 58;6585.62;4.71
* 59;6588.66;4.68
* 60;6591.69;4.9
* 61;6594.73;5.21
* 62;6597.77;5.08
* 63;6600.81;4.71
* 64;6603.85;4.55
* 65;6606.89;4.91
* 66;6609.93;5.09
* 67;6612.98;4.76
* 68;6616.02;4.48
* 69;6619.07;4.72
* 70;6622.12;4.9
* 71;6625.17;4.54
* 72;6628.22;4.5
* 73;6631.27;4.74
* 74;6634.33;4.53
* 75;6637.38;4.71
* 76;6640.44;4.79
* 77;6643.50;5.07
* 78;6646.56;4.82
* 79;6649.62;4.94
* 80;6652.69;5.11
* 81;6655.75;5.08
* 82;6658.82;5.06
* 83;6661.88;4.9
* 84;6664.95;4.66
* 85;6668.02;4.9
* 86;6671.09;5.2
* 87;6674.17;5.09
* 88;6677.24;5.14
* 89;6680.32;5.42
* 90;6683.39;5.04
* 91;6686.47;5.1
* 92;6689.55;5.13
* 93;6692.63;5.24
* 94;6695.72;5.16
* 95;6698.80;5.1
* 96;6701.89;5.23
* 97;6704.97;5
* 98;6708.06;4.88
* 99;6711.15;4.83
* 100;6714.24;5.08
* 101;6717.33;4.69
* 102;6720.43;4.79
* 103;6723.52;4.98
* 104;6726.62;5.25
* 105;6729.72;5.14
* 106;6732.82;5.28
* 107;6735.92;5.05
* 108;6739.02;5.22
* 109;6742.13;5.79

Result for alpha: 1.28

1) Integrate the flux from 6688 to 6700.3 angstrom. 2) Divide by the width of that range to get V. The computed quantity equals 5.16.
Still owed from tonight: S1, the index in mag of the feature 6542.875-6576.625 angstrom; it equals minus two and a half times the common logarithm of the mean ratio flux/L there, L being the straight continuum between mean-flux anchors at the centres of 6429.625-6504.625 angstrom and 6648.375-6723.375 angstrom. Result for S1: 0.02 mag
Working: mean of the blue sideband 4.32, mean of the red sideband 5.03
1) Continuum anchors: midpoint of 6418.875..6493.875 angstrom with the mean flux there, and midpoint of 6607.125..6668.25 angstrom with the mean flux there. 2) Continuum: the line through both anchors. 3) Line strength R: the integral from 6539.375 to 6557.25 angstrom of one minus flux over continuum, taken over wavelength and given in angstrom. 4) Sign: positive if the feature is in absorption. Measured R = 0.7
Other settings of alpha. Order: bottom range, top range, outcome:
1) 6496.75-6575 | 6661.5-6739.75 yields 1.27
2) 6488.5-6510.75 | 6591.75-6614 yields 1.27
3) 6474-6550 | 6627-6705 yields 1.26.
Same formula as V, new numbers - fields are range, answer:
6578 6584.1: 4.66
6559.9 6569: 4.72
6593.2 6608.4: 4.89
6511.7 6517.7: 3.52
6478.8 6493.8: 4.5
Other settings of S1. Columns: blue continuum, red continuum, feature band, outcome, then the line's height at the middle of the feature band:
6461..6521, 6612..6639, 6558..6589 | -0.06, 4.43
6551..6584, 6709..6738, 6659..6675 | -0.02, 4.86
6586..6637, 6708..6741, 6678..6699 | -0.05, 4.95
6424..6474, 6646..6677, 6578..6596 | -0.01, 4.76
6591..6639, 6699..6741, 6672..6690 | -0.05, 4.94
